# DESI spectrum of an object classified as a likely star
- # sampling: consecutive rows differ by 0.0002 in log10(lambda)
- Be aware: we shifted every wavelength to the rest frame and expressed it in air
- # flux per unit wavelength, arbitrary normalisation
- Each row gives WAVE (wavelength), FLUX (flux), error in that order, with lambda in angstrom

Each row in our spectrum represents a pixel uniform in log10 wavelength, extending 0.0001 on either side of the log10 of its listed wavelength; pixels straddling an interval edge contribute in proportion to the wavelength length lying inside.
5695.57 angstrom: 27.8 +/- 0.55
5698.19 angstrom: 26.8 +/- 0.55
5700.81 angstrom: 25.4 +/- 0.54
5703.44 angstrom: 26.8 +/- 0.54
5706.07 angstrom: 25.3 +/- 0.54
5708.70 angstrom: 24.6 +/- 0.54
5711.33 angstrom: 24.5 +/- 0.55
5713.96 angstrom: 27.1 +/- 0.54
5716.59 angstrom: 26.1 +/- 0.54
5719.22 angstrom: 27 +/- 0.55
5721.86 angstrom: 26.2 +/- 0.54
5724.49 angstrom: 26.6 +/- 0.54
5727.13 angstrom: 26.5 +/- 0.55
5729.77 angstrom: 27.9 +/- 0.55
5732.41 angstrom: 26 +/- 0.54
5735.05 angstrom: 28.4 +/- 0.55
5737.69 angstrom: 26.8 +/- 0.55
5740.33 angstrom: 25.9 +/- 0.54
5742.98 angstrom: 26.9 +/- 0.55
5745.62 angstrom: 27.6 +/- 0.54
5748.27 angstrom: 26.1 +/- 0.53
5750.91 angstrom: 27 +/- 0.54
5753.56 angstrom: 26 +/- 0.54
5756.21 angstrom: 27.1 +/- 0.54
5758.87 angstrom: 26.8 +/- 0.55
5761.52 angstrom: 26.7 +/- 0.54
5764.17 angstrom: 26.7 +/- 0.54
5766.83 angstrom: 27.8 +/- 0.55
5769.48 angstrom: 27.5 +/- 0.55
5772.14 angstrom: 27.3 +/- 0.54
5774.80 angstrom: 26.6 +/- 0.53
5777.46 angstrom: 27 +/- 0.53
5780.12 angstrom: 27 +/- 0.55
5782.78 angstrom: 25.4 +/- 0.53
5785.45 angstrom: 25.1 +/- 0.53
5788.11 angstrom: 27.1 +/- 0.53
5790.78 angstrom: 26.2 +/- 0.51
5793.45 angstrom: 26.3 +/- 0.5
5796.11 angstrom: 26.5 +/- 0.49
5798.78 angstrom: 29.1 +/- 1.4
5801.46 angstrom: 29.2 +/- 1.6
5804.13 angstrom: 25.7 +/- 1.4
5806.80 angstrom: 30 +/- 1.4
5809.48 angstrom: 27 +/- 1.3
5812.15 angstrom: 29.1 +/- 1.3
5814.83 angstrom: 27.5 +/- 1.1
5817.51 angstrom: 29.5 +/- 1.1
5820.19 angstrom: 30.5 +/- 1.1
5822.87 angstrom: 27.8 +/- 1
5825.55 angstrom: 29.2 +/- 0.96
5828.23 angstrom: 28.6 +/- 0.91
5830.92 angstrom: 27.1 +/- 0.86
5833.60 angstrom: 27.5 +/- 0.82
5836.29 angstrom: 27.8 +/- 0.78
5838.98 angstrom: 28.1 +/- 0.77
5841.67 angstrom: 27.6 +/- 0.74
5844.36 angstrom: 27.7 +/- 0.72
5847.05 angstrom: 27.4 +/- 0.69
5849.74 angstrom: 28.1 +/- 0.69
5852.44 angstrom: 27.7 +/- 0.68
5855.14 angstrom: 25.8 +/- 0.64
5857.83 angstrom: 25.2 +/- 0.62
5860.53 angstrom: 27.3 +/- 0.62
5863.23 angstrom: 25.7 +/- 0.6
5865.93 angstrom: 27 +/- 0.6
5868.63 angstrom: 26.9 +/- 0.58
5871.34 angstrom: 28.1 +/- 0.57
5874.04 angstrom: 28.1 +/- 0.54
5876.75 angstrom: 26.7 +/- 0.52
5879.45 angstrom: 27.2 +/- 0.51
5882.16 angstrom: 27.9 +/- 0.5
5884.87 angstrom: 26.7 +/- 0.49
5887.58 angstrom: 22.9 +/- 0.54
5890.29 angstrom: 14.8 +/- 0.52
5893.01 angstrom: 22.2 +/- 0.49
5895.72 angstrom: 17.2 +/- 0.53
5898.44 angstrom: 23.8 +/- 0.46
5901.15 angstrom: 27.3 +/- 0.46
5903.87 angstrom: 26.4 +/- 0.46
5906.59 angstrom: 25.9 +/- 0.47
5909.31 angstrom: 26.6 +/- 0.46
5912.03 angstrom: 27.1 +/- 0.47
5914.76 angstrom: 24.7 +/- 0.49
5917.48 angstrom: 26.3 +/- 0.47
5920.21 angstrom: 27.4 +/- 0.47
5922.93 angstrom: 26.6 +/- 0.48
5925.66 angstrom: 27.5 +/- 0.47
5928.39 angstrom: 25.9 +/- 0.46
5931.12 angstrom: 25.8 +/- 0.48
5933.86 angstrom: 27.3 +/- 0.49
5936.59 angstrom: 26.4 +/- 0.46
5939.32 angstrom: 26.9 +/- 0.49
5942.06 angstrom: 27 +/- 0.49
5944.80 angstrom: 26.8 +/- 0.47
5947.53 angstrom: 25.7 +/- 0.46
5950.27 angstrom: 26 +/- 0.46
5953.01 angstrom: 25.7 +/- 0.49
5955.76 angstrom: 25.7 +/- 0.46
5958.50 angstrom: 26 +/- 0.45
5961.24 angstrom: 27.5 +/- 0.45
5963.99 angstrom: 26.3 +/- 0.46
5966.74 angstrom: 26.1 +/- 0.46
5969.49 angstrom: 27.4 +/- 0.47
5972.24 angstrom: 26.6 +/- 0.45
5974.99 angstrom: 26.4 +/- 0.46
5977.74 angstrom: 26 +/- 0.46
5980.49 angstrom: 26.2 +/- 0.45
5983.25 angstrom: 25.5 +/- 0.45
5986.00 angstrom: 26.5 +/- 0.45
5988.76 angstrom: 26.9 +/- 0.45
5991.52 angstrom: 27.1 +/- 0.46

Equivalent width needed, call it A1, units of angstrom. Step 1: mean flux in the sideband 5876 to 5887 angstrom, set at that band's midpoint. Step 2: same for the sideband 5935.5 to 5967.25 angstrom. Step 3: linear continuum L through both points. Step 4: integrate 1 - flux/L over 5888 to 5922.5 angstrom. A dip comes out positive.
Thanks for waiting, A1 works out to 3.2 angstrom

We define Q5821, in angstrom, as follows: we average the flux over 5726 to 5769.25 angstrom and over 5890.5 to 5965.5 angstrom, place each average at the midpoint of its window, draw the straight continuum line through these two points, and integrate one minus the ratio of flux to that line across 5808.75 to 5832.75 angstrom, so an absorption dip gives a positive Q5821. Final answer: -1.89 angstrom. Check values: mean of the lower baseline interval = 26.9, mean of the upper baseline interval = 25.7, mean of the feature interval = 28.5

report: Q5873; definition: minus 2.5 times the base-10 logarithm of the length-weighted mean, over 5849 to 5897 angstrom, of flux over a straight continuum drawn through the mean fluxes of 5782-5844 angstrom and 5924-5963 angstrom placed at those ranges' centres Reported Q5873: 0.078 mag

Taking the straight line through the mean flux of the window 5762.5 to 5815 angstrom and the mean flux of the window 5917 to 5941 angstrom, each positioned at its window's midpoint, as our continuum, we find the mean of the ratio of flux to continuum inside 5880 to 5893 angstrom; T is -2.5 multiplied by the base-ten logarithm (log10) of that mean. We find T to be 0.16 mag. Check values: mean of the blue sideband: 27.2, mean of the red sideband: 26.7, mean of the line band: 23.2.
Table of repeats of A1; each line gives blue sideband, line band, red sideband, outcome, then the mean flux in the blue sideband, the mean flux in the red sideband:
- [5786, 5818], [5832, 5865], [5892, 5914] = -1.1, 27.7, 24.6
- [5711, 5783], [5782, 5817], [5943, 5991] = -0.9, 26.8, 26.3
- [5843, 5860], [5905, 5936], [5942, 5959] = -0.1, 27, 26.1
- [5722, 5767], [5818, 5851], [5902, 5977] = -1.9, 26.8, 26.4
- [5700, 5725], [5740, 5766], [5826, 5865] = -0.4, 25.9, 27.3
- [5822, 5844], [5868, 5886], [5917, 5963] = 0.0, 28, 26.5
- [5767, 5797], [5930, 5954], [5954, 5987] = 0.0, 26.6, 26.3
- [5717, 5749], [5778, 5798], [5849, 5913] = 0.0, 26.8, 25.5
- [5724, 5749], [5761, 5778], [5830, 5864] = -0.1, 26.9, 27.2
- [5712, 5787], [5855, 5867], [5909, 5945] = 0.2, 26.7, 26.6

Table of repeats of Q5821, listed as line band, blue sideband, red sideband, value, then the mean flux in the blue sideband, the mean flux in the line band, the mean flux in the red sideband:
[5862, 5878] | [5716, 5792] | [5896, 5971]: -0.4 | 26.7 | 27.1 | 26.2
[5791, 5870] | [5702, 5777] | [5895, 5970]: -3.8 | 26.6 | 27.7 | 26.1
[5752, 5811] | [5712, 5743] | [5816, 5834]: 1.7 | 26.7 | 27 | 28.7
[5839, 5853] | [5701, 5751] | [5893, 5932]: -1.0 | 26.5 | 27.7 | 25.5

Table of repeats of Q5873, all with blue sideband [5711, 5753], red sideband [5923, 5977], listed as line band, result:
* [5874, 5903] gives 0.11 mag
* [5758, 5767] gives -0.01 mag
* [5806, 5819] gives -0.08 mag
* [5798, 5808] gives -0.07 mag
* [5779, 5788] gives 0.03 mag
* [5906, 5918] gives 0.02 mag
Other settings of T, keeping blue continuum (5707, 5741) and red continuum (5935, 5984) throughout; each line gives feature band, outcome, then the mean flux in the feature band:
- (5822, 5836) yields -0.07 mag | 28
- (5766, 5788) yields -0.01 mag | 26.7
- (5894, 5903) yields 0.15 mag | 23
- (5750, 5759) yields -0.01 mag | 26.7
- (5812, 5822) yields -0.10 mag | 29.1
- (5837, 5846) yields -0.06 mag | 27.8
